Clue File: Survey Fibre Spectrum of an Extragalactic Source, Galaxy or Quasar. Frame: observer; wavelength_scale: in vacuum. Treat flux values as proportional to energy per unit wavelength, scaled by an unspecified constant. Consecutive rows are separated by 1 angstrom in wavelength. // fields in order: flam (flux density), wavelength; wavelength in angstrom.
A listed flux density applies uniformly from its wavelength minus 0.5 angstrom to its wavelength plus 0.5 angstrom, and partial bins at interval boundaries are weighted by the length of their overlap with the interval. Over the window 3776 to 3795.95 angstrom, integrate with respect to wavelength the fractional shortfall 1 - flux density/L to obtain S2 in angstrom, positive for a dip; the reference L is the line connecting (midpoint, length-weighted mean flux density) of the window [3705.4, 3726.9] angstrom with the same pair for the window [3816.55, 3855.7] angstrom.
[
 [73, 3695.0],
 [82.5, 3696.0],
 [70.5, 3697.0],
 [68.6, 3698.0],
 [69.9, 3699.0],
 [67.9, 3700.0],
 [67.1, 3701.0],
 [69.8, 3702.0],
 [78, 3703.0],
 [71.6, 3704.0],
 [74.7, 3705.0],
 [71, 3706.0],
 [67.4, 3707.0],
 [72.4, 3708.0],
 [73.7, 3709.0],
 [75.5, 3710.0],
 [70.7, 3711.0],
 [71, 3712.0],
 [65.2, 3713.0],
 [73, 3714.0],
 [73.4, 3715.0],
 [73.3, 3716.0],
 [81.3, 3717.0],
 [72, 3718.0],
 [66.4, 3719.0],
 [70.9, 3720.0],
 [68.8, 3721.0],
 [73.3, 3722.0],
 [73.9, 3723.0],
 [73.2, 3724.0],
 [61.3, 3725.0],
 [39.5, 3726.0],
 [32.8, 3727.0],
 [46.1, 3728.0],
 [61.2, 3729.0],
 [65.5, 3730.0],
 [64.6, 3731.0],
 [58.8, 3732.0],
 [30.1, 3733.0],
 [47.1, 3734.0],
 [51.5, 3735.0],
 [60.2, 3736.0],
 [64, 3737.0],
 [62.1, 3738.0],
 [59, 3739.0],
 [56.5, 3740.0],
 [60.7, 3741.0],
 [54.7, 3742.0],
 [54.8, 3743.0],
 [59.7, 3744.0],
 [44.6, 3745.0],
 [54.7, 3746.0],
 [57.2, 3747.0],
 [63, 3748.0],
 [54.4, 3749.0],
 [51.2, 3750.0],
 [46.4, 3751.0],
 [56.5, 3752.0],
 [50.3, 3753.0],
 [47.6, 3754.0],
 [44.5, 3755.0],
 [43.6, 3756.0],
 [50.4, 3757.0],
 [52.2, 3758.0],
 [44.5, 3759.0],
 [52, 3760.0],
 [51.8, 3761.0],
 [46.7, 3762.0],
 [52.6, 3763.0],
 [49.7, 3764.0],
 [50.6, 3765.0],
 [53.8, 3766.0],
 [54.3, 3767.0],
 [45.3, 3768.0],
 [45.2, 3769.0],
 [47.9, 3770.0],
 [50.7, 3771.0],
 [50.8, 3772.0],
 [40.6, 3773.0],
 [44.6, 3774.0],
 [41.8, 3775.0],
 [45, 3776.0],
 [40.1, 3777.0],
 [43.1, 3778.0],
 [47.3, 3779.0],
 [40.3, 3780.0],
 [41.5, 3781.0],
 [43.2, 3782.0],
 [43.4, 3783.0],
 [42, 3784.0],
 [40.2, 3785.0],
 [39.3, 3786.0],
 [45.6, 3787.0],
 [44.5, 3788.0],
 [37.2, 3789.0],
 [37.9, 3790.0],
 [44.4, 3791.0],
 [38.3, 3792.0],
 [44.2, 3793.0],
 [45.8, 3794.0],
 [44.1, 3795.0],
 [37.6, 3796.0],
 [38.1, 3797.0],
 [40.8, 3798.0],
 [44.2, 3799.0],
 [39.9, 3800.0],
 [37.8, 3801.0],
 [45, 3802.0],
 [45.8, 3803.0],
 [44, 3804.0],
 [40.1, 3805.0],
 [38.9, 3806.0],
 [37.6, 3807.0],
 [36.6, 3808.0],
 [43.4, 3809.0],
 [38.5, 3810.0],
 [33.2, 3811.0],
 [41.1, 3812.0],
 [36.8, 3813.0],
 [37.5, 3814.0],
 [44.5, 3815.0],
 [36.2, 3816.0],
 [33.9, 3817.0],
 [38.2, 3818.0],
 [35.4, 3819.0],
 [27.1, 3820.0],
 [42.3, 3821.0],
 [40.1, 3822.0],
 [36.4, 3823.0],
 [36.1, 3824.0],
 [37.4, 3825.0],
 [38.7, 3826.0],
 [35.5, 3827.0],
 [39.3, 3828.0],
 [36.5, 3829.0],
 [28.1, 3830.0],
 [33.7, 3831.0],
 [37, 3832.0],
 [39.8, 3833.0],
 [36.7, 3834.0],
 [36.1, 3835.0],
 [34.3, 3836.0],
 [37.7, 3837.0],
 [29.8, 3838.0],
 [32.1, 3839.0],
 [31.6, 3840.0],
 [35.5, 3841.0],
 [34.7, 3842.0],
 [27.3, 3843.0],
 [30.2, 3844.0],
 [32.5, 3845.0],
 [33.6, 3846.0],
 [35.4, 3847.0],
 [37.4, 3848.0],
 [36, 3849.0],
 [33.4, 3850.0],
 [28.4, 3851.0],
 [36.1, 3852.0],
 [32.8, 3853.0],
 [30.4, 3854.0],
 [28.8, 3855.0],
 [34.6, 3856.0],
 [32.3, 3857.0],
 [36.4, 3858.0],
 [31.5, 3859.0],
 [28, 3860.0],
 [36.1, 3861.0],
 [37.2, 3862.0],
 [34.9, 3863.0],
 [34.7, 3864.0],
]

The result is 2.8 angstrom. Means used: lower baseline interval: 69.2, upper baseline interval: 34.5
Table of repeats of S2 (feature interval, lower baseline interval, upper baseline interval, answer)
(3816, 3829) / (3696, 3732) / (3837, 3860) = 0.9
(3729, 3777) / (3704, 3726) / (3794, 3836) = 5.5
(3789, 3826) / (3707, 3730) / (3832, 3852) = 3.2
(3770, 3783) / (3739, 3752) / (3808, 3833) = 0.9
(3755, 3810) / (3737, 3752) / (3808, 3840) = 2.9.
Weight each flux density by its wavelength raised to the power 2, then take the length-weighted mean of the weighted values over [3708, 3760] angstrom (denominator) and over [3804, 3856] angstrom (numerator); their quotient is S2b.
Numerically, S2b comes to 0.63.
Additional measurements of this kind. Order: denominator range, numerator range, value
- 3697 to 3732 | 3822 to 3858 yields 0.54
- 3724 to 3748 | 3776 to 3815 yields 0.77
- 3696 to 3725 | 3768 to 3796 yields 0.63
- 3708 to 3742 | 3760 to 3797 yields 0.73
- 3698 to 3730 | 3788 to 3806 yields 0.64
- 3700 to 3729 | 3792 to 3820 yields 0.61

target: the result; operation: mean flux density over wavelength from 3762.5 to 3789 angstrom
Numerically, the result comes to 45.4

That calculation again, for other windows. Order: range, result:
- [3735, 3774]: 52.1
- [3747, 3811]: 45.1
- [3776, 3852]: 38.1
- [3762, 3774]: 48.9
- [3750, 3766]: 49.5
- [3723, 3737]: 54.3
